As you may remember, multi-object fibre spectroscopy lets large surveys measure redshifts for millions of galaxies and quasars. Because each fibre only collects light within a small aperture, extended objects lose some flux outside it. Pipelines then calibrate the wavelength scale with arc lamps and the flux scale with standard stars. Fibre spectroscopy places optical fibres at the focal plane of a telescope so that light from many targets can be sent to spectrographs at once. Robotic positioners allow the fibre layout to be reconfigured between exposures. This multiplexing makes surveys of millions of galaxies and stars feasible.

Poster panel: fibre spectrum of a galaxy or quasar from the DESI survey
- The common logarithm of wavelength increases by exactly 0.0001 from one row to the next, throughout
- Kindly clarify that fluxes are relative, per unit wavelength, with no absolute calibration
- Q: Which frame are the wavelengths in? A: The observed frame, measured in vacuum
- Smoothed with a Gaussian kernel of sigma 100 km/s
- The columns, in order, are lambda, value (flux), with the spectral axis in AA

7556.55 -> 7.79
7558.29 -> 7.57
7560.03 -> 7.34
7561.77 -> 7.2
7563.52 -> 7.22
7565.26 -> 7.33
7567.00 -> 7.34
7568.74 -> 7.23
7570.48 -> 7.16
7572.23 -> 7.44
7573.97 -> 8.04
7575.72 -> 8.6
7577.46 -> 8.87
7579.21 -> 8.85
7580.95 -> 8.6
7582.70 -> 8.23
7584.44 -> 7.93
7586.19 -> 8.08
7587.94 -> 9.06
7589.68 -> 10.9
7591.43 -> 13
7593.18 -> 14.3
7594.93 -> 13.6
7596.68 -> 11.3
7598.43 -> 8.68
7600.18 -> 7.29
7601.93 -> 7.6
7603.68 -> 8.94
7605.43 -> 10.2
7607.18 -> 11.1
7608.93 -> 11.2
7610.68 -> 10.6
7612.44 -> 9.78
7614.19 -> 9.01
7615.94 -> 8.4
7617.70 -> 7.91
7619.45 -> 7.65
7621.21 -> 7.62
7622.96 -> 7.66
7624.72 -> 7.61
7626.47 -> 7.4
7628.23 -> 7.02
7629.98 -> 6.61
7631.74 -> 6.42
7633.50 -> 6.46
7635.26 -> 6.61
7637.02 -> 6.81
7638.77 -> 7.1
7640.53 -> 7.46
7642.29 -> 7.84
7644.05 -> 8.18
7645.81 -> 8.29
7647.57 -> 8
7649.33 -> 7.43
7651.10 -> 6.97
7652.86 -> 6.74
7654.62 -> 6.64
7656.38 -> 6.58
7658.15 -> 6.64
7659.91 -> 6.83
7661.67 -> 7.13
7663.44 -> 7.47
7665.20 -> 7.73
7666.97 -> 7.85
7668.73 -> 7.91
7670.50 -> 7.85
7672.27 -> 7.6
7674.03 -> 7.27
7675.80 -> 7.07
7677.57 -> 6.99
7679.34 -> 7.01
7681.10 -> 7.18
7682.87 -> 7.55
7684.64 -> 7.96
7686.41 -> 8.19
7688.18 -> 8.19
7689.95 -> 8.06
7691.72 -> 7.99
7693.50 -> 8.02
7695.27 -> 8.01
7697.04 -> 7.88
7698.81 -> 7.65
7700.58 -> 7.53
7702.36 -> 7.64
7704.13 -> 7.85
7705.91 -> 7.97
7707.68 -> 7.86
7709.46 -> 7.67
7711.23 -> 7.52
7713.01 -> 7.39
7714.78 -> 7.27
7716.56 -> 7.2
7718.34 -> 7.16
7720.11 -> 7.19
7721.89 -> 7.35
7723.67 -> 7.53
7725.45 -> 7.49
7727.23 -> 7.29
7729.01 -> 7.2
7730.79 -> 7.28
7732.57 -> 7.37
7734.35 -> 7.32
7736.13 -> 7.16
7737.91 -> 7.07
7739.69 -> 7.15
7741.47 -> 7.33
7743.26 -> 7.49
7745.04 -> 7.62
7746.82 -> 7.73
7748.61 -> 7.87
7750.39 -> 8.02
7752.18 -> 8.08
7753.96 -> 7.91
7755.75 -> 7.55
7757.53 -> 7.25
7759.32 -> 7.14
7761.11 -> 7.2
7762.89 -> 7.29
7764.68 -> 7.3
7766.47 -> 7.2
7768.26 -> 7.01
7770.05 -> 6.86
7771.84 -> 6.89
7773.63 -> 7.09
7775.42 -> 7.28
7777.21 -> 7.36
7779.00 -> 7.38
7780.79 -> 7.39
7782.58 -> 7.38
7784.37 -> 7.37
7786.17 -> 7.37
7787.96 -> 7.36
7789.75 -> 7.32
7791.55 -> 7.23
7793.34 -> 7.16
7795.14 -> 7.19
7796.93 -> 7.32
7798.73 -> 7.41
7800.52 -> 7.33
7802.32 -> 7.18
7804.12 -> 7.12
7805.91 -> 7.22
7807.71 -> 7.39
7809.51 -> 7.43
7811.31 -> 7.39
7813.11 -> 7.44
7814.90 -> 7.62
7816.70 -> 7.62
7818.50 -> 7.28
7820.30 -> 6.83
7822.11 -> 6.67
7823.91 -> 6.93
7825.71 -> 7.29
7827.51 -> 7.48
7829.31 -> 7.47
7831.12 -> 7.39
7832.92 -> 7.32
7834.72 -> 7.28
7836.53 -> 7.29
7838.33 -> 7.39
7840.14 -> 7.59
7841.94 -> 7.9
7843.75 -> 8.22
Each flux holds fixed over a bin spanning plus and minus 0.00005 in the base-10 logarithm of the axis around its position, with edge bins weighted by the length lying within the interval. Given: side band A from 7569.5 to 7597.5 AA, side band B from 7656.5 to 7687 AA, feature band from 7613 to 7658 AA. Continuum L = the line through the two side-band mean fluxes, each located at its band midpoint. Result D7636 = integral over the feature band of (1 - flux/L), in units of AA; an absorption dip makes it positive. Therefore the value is 5.0 AA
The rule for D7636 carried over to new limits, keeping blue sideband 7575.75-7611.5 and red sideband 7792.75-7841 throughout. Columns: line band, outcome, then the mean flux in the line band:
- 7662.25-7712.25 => 6.3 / 7.69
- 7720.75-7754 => 3.0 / 7.47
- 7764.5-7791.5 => 1.8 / 7.23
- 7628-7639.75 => 3.4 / 6.71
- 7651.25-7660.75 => 2.5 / 6.71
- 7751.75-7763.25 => 0.7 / 7.48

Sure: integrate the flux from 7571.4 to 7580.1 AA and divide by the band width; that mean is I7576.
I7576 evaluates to 8.37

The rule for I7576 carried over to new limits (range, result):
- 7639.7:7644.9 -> 7.83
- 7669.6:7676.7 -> 7.44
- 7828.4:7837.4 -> 7.35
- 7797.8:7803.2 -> 7.3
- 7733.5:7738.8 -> 7.19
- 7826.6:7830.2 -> 7.48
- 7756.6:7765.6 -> 7.24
